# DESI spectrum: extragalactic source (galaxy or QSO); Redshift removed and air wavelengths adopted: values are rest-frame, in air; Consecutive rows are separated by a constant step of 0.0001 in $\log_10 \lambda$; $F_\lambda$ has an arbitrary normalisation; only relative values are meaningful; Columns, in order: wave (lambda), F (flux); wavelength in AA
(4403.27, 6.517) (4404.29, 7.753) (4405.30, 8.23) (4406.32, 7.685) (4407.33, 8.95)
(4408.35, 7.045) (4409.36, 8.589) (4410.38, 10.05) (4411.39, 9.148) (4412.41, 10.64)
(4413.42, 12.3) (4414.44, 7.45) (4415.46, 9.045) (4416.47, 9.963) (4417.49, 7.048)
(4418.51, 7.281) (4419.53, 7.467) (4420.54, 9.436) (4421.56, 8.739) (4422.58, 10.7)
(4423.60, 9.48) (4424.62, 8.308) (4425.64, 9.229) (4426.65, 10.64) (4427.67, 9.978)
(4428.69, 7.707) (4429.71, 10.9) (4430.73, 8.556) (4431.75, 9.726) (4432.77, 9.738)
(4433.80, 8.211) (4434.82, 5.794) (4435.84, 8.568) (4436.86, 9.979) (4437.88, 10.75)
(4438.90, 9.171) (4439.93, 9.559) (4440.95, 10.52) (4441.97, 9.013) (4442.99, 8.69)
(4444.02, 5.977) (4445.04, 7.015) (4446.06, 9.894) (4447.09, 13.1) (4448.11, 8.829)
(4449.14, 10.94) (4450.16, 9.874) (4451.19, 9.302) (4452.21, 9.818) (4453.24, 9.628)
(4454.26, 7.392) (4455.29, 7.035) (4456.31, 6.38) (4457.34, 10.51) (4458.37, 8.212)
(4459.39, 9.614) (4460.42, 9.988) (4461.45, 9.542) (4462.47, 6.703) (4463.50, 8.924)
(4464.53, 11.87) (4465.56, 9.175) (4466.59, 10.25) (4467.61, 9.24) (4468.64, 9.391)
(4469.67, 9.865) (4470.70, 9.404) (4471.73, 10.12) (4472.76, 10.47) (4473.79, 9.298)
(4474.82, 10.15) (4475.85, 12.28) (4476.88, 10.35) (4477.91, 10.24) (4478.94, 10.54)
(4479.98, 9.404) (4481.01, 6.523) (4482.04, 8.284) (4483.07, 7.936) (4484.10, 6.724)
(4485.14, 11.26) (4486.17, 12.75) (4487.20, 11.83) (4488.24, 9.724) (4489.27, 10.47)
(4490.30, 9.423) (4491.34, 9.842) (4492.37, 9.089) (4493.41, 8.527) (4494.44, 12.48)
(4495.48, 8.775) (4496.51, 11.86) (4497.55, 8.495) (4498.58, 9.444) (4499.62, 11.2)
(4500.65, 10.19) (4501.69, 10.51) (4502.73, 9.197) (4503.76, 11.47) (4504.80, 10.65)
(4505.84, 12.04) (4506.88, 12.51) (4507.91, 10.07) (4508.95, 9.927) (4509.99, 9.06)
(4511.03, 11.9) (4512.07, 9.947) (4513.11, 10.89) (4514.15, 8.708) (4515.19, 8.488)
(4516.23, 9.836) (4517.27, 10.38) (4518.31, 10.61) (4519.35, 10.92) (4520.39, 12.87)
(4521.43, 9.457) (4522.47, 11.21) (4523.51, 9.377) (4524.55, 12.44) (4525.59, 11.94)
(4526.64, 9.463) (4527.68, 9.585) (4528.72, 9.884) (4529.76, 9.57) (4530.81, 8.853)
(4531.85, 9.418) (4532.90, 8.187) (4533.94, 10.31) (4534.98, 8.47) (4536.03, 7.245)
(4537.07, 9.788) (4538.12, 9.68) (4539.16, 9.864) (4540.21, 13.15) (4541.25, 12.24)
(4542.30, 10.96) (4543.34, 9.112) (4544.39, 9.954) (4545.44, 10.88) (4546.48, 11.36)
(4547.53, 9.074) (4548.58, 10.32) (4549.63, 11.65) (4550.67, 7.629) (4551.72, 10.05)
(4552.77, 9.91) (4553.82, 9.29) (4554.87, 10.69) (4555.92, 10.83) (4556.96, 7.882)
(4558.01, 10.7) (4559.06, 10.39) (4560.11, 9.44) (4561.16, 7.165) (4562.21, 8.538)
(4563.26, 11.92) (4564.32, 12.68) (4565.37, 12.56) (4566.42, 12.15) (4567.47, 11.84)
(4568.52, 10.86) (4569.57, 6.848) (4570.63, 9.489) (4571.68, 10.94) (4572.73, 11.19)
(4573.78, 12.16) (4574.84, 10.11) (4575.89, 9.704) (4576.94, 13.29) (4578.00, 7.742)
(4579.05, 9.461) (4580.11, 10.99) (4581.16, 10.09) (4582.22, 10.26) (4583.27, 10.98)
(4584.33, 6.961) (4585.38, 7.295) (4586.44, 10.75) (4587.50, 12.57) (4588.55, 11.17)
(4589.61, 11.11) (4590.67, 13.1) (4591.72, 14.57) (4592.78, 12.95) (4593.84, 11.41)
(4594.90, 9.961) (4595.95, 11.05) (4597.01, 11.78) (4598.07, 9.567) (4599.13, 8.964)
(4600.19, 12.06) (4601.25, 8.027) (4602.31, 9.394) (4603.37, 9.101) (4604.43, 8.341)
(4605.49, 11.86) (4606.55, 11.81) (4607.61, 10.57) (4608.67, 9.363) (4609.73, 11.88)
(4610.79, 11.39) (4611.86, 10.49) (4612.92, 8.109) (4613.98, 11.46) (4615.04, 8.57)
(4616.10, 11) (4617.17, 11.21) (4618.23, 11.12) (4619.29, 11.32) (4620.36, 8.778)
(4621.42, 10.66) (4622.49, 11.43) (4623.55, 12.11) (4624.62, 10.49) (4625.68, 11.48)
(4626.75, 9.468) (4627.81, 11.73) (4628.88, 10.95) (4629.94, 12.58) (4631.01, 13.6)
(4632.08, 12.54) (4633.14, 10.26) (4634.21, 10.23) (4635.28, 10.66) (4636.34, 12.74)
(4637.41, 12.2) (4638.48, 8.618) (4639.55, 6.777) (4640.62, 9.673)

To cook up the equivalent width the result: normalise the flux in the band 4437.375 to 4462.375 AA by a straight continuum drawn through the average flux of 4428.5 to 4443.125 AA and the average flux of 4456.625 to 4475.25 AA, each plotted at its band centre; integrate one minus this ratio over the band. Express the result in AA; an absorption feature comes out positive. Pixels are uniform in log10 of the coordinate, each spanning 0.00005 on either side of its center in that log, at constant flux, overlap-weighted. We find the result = 0.51 AA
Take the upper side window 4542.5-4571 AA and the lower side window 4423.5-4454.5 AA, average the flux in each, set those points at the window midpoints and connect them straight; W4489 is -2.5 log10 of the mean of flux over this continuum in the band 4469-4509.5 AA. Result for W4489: -0.05 mag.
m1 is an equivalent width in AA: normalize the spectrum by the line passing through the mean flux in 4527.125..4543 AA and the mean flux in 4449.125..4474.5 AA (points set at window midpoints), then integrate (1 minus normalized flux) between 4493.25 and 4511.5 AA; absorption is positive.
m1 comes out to -1.7 AA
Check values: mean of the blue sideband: 9.29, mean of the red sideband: 9.81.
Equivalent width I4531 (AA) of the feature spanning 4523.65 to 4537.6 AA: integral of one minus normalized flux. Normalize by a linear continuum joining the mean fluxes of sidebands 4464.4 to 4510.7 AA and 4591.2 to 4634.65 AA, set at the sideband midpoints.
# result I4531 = 0.9 AA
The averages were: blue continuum 10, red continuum 10.8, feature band 9.62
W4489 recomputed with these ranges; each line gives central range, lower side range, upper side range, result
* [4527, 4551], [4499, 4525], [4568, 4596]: 0.07 mag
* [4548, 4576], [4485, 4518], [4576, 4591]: 0.01 mag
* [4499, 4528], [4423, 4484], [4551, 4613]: -0.08 mag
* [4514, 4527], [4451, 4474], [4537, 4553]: -0.05 mag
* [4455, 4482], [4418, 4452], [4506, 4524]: 0.03 mag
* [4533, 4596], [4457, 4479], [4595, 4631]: -0.01 mag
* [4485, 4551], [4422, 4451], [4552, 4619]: -0.03 mag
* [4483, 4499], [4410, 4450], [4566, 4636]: -0.02 mag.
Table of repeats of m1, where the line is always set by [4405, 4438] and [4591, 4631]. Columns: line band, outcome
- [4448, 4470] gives 0.3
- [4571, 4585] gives 0.3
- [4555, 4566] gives 0.1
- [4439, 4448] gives 0.0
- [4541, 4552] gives -0.1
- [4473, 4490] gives -0.5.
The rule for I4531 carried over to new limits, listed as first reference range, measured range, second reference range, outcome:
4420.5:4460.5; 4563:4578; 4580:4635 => -0.9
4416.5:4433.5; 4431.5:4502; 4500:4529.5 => 1.6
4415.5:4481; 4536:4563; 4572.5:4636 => 0.6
